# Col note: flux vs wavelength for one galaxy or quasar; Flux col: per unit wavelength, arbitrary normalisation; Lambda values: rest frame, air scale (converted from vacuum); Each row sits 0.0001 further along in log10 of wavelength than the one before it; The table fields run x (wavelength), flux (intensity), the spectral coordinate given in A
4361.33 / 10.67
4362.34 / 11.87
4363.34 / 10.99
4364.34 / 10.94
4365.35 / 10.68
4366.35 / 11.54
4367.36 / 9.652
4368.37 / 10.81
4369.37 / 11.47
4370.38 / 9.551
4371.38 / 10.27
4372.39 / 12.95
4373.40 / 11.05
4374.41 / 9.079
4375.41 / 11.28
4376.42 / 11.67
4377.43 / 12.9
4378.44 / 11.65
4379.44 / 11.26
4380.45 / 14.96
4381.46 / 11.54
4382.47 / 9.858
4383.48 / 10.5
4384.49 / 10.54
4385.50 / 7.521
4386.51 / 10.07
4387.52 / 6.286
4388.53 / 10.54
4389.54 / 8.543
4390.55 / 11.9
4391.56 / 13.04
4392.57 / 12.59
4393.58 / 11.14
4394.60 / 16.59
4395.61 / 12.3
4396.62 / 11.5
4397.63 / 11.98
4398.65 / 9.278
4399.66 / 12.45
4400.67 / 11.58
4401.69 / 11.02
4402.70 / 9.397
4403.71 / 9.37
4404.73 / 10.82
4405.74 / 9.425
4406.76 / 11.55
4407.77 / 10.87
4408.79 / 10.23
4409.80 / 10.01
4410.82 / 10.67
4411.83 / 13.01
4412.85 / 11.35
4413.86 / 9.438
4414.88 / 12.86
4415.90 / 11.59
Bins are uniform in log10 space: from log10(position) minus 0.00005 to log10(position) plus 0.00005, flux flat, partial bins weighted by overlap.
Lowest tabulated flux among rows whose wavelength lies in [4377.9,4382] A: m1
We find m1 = 11.26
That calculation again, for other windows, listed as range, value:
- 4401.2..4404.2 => 9.37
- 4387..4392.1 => 6.286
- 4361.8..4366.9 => 10.68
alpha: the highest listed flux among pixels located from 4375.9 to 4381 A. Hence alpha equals 14.96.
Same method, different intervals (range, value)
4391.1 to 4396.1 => 16.59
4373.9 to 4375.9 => 11.28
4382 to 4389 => 10.54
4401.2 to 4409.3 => 11.55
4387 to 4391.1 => 11.9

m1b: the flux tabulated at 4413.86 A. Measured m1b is 9.438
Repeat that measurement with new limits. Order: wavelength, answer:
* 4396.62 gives 11.5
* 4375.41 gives 11.28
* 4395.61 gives 12.3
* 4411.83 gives 13.01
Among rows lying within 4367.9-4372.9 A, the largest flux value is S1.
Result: 12.95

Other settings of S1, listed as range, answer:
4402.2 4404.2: 9.397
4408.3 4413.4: 13.01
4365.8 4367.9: 11.54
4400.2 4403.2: 11.58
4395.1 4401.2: 12.45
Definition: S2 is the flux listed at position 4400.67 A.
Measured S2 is 11.58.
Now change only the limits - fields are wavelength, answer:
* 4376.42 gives 11.67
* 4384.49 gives 10.54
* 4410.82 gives 10.67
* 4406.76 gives 11.55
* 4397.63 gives 11.98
